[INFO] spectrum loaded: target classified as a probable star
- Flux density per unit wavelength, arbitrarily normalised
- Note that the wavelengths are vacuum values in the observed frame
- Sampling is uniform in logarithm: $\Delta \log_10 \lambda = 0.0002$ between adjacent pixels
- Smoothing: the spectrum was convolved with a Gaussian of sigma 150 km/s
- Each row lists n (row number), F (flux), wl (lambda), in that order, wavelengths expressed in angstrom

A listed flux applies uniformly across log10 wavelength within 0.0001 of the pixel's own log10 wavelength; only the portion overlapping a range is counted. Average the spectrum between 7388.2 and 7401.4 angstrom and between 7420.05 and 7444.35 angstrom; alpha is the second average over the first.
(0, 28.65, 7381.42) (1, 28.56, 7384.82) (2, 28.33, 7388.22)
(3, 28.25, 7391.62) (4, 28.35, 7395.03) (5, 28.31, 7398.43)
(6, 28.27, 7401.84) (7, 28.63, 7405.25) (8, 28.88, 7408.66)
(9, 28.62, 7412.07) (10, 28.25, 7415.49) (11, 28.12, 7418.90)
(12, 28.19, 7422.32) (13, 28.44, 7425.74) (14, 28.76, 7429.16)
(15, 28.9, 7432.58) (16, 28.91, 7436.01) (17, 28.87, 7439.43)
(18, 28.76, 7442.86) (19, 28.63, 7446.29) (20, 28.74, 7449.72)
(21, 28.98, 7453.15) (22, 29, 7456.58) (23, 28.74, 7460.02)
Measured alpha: 1.01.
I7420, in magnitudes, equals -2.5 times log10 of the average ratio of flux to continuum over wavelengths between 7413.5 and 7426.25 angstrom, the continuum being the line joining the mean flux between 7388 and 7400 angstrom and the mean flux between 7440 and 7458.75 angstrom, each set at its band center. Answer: 0.01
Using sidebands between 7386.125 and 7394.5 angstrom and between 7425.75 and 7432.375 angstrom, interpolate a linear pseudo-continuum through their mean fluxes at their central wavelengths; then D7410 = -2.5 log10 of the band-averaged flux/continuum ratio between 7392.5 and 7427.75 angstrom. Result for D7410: 0.00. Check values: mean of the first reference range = 28.3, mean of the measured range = 28.4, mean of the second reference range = 28.7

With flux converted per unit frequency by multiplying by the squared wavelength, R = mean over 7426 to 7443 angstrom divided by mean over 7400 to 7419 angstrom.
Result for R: 1.0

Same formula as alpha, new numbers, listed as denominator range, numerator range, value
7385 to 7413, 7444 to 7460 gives 1.01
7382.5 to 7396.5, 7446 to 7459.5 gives 1.02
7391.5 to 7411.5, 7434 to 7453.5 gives 1.01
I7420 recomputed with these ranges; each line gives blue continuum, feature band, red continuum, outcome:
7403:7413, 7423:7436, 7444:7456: 0.00 mag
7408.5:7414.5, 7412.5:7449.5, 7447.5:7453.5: 0.01 mag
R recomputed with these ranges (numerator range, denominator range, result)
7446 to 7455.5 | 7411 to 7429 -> 1.03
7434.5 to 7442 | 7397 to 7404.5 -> 1.03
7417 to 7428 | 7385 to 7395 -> 1.01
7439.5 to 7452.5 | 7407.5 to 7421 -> 1.02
